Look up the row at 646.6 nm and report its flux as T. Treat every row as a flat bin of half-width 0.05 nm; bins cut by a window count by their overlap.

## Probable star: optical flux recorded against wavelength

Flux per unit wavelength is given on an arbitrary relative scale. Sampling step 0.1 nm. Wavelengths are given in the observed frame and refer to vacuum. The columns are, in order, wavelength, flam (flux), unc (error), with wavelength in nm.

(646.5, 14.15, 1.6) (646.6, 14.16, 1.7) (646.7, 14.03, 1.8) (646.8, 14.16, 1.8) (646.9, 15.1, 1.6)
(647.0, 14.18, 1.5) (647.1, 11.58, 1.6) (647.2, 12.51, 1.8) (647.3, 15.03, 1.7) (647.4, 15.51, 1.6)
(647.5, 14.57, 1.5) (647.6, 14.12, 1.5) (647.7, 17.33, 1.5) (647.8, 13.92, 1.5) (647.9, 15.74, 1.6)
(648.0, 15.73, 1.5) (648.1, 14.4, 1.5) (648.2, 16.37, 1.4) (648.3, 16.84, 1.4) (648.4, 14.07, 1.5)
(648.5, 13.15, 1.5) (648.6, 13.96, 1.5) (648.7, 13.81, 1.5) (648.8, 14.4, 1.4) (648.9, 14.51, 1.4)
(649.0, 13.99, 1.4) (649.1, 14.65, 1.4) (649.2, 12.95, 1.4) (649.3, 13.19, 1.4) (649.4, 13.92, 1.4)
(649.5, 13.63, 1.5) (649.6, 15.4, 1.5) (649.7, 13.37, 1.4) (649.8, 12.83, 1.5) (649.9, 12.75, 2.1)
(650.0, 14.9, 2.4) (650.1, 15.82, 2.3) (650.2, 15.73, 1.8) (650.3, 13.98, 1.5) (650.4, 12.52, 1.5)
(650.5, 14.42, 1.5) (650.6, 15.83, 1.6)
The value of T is 14.16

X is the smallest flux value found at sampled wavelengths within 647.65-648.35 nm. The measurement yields 13.92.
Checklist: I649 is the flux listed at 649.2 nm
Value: 12.95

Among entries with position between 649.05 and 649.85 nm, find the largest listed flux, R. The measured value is 15.4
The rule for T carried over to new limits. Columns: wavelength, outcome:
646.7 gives 14.03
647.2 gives 12.51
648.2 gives 16.37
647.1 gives 11.58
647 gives 14.18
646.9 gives 15.1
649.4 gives 13.92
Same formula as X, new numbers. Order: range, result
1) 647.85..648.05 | 15.73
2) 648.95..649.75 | 12.95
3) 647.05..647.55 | 11.58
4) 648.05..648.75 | 13.15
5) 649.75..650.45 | 12.52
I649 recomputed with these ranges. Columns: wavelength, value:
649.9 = 12.75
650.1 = 15.82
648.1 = 14.4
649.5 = 13.63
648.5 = 13.15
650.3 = 13.98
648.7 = 13.81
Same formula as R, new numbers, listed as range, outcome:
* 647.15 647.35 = 15.03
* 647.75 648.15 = 15.74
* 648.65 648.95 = 14.51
